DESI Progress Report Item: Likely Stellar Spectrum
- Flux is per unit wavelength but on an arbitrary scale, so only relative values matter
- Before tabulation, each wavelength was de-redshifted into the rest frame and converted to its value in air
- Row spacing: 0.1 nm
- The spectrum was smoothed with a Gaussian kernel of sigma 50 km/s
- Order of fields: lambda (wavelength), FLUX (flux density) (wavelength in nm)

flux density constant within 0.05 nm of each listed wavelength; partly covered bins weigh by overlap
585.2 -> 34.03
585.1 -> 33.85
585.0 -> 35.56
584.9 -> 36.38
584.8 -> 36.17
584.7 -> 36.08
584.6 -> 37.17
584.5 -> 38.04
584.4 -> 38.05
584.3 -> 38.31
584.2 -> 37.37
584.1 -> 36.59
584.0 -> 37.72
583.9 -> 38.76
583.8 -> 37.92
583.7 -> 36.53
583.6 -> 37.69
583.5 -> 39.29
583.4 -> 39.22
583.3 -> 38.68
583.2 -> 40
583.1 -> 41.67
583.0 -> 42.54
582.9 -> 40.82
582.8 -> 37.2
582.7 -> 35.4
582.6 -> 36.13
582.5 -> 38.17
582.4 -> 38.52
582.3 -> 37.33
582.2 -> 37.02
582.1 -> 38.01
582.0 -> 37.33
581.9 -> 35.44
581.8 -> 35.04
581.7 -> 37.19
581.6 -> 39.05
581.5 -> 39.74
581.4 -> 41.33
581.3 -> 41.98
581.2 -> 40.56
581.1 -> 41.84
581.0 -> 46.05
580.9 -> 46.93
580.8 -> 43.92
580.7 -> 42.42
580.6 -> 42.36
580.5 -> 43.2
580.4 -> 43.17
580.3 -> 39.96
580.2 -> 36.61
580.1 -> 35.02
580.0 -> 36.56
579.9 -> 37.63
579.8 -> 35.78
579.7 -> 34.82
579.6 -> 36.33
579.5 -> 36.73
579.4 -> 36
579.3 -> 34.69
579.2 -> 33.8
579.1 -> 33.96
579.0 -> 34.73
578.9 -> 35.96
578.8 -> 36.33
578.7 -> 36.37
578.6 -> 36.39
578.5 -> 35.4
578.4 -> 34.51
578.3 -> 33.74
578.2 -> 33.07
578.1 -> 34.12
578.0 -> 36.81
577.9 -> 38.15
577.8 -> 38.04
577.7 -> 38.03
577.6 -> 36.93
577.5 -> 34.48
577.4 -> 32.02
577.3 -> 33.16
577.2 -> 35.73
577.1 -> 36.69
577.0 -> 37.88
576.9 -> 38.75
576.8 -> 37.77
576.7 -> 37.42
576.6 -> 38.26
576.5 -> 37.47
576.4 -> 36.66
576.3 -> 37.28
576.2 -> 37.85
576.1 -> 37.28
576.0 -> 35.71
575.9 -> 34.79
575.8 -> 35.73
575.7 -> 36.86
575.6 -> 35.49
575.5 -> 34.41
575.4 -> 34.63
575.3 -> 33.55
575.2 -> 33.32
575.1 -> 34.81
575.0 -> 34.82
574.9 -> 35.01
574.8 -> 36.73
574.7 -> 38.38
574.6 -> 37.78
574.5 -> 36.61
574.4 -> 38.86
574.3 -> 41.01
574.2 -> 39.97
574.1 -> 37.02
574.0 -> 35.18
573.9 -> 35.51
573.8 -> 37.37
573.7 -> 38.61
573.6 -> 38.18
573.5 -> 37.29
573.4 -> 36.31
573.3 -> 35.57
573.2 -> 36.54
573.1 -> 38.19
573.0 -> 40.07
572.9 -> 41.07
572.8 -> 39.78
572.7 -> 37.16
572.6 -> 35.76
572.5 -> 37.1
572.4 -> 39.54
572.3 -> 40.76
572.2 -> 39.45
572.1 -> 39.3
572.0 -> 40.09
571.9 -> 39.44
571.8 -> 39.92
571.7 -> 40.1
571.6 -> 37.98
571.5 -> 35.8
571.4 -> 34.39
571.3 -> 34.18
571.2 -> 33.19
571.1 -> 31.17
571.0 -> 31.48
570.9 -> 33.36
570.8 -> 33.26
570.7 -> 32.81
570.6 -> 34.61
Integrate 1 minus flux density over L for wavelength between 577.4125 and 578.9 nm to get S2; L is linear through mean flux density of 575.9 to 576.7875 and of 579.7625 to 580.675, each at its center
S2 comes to 0.09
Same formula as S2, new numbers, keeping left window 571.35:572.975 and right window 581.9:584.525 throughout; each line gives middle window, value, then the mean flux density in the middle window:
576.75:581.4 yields 0.10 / 37.5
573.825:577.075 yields 0.16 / 36.7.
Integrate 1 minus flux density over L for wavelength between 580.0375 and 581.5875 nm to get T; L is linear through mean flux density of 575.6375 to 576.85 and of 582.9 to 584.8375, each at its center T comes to -0.15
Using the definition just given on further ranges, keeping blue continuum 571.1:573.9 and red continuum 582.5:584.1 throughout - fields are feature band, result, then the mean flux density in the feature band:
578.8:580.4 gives 0.09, 36.1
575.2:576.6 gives 0.07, 36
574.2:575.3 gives 0.03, 36.7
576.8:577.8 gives 0.05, 36.2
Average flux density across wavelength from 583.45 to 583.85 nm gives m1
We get 37.9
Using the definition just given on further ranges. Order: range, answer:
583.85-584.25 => 37.6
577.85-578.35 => 35.2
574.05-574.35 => 39.3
